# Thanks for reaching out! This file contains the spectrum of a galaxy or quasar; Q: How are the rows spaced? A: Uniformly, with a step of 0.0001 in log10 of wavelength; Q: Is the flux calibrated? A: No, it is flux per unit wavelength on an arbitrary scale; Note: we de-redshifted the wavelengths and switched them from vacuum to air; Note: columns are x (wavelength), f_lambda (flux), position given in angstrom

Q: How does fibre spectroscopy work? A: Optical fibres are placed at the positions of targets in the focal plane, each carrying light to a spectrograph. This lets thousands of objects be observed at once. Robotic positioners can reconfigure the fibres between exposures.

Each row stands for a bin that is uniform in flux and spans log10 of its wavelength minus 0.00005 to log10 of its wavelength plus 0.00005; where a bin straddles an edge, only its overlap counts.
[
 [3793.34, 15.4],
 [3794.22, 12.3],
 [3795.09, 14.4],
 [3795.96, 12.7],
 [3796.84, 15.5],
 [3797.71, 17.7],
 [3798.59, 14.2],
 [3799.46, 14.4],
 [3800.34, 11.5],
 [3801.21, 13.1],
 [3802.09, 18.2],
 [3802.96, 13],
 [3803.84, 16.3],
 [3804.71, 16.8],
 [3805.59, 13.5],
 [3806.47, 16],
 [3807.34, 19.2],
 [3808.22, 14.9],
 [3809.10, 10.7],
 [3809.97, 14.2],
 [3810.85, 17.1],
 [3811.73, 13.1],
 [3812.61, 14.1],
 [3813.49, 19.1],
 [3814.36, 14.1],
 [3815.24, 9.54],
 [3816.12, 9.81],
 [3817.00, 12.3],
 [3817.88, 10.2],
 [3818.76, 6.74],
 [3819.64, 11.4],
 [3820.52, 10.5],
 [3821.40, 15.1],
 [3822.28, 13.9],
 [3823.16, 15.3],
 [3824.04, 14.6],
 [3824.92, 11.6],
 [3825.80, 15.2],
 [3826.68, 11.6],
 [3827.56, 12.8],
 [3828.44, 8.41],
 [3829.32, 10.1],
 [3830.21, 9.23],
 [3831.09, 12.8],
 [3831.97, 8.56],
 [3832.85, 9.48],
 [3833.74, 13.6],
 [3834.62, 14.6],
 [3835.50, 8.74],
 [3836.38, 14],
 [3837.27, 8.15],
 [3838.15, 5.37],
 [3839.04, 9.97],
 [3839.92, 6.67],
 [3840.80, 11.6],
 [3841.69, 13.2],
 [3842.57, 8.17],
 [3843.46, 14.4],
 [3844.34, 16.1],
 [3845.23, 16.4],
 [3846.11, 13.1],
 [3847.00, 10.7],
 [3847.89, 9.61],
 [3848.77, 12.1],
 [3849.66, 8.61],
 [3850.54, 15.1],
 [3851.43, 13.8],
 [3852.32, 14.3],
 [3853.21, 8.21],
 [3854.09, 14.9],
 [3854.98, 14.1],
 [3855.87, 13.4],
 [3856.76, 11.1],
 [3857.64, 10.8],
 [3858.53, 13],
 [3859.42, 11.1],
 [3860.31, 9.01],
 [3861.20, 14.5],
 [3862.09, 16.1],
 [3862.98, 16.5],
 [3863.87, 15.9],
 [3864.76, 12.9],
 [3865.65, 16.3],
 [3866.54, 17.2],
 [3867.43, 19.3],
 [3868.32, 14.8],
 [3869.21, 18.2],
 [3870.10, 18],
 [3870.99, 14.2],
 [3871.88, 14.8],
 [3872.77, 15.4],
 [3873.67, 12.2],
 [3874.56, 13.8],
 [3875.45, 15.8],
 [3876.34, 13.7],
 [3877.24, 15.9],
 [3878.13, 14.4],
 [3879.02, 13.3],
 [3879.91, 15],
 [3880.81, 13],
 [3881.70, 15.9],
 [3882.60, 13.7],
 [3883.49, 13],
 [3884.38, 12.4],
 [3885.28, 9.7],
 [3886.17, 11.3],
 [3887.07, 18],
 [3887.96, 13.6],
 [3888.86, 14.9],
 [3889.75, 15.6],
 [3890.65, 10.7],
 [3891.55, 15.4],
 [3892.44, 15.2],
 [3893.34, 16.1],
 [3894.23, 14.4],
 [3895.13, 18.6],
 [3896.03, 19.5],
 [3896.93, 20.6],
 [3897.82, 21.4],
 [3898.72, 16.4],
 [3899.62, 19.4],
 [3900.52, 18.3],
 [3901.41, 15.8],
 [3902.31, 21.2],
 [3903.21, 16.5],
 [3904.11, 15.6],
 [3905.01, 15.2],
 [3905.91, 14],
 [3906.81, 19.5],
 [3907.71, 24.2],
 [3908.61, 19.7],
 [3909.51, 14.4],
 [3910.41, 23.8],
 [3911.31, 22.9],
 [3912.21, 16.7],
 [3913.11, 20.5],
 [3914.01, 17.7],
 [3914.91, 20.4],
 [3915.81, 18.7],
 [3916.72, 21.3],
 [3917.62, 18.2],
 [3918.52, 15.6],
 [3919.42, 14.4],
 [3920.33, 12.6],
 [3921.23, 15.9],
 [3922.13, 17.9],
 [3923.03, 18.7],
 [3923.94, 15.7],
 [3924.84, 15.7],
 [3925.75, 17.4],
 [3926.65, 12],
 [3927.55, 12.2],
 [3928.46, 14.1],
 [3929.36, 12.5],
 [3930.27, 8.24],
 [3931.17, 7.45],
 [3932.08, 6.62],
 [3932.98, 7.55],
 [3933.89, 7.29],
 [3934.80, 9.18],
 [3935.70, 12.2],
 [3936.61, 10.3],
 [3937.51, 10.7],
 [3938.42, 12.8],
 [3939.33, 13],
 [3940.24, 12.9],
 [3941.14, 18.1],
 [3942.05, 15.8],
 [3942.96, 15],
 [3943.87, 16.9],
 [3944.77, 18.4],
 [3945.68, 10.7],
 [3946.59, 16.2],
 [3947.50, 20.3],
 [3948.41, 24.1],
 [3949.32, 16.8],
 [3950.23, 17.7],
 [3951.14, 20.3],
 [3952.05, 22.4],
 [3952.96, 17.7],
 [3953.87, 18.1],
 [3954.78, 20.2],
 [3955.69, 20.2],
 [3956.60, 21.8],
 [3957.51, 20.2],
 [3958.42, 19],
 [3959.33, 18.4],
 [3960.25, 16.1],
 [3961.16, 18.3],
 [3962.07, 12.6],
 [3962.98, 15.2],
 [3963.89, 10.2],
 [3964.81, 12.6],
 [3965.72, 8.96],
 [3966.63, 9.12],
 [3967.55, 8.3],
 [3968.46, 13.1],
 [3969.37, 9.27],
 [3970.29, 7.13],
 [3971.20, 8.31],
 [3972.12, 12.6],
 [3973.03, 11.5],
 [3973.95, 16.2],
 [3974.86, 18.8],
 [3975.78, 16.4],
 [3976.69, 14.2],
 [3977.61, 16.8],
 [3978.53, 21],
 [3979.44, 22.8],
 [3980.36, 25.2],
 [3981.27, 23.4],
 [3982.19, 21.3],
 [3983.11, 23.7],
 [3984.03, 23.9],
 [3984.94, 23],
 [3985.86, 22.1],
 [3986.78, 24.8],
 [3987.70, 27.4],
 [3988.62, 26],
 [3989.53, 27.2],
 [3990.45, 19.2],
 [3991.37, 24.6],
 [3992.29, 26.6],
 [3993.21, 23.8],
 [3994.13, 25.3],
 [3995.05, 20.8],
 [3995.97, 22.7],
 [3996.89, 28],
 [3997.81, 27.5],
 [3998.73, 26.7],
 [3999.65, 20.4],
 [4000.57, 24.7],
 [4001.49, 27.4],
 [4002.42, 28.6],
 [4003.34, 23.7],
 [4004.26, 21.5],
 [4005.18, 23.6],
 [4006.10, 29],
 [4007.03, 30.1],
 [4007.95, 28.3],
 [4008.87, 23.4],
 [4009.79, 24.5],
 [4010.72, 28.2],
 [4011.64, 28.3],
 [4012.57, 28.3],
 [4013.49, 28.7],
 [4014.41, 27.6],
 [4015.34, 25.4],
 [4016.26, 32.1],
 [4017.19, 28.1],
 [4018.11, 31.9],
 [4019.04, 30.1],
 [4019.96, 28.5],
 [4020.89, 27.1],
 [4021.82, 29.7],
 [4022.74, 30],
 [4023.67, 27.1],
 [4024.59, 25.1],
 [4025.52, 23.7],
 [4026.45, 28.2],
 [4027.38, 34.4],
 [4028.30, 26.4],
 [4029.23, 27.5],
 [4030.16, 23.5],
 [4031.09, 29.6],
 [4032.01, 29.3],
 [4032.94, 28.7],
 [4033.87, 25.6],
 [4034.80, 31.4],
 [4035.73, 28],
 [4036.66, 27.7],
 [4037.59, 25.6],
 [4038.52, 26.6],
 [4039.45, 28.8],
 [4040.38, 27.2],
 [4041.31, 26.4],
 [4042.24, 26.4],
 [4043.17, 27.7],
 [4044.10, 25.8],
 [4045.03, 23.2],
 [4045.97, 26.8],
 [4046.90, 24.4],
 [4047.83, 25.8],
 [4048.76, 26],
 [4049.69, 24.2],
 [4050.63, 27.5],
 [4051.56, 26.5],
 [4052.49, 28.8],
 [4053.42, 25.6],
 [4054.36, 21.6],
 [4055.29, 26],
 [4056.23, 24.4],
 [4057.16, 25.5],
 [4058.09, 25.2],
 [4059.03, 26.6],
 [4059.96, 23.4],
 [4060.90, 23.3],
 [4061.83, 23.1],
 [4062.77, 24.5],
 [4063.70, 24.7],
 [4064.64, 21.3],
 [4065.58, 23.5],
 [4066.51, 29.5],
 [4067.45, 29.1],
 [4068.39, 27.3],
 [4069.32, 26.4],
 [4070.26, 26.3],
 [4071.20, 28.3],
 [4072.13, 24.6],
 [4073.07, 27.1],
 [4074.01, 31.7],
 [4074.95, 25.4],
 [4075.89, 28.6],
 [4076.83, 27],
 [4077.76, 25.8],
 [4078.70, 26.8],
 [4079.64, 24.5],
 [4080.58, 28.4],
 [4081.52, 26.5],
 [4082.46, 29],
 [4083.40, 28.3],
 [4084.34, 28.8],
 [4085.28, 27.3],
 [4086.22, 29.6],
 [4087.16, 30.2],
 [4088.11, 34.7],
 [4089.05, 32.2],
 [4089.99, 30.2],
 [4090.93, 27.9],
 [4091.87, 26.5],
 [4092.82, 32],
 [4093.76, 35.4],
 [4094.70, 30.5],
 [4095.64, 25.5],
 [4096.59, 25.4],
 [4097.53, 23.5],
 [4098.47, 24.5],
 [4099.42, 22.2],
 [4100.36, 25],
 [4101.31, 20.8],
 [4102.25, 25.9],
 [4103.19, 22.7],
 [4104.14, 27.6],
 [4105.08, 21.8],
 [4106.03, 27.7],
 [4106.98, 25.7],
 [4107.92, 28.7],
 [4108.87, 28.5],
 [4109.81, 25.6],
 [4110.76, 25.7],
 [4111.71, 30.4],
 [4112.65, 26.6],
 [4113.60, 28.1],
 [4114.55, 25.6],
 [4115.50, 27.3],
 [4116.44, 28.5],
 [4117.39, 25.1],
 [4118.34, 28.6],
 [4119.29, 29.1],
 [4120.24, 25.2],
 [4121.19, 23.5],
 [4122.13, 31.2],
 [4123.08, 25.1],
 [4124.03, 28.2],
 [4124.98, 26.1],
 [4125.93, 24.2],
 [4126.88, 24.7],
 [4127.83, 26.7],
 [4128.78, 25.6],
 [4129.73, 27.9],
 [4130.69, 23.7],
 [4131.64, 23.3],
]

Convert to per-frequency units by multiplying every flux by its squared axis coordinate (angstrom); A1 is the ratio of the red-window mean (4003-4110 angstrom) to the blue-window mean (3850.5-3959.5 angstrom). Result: 1.9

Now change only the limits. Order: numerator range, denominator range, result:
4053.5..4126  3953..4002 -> 1.46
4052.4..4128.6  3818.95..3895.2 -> 2.28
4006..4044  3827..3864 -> 2.58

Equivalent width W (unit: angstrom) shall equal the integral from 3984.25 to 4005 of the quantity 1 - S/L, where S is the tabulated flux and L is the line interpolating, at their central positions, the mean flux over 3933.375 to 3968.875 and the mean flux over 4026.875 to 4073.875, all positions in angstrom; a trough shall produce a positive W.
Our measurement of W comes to -4.54 angstrom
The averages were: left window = 15.4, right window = 26.4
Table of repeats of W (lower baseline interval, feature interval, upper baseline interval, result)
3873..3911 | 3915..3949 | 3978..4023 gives 9.12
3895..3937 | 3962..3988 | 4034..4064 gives 5.08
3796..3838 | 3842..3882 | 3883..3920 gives 3.47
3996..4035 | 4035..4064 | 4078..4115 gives 1.66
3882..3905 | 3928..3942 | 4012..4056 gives 6.02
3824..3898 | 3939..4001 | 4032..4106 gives 5.28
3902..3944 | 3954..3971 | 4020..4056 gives 4.14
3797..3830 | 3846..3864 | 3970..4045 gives 3.80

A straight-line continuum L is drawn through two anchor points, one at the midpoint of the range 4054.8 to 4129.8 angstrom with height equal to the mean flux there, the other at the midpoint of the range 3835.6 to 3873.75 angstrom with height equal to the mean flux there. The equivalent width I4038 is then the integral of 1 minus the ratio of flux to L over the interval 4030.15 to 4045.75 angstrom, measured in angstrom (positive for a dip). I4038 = -2.4 angstrom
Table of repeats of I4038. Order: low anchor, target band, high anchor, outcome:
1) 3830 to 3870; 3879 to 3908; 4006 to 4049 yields 0.66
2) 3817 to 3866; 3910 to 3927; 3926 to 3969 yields -4.76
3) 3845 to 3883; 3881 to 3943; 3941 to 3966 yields 1.08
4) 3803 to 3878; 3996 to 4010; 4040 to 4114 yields -2.11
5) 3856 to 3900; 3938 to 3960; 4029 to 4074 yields 2.02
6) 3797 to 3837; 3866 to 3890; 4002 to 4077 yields 3.04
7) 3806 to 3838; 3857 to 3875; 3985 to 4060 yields 1.03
